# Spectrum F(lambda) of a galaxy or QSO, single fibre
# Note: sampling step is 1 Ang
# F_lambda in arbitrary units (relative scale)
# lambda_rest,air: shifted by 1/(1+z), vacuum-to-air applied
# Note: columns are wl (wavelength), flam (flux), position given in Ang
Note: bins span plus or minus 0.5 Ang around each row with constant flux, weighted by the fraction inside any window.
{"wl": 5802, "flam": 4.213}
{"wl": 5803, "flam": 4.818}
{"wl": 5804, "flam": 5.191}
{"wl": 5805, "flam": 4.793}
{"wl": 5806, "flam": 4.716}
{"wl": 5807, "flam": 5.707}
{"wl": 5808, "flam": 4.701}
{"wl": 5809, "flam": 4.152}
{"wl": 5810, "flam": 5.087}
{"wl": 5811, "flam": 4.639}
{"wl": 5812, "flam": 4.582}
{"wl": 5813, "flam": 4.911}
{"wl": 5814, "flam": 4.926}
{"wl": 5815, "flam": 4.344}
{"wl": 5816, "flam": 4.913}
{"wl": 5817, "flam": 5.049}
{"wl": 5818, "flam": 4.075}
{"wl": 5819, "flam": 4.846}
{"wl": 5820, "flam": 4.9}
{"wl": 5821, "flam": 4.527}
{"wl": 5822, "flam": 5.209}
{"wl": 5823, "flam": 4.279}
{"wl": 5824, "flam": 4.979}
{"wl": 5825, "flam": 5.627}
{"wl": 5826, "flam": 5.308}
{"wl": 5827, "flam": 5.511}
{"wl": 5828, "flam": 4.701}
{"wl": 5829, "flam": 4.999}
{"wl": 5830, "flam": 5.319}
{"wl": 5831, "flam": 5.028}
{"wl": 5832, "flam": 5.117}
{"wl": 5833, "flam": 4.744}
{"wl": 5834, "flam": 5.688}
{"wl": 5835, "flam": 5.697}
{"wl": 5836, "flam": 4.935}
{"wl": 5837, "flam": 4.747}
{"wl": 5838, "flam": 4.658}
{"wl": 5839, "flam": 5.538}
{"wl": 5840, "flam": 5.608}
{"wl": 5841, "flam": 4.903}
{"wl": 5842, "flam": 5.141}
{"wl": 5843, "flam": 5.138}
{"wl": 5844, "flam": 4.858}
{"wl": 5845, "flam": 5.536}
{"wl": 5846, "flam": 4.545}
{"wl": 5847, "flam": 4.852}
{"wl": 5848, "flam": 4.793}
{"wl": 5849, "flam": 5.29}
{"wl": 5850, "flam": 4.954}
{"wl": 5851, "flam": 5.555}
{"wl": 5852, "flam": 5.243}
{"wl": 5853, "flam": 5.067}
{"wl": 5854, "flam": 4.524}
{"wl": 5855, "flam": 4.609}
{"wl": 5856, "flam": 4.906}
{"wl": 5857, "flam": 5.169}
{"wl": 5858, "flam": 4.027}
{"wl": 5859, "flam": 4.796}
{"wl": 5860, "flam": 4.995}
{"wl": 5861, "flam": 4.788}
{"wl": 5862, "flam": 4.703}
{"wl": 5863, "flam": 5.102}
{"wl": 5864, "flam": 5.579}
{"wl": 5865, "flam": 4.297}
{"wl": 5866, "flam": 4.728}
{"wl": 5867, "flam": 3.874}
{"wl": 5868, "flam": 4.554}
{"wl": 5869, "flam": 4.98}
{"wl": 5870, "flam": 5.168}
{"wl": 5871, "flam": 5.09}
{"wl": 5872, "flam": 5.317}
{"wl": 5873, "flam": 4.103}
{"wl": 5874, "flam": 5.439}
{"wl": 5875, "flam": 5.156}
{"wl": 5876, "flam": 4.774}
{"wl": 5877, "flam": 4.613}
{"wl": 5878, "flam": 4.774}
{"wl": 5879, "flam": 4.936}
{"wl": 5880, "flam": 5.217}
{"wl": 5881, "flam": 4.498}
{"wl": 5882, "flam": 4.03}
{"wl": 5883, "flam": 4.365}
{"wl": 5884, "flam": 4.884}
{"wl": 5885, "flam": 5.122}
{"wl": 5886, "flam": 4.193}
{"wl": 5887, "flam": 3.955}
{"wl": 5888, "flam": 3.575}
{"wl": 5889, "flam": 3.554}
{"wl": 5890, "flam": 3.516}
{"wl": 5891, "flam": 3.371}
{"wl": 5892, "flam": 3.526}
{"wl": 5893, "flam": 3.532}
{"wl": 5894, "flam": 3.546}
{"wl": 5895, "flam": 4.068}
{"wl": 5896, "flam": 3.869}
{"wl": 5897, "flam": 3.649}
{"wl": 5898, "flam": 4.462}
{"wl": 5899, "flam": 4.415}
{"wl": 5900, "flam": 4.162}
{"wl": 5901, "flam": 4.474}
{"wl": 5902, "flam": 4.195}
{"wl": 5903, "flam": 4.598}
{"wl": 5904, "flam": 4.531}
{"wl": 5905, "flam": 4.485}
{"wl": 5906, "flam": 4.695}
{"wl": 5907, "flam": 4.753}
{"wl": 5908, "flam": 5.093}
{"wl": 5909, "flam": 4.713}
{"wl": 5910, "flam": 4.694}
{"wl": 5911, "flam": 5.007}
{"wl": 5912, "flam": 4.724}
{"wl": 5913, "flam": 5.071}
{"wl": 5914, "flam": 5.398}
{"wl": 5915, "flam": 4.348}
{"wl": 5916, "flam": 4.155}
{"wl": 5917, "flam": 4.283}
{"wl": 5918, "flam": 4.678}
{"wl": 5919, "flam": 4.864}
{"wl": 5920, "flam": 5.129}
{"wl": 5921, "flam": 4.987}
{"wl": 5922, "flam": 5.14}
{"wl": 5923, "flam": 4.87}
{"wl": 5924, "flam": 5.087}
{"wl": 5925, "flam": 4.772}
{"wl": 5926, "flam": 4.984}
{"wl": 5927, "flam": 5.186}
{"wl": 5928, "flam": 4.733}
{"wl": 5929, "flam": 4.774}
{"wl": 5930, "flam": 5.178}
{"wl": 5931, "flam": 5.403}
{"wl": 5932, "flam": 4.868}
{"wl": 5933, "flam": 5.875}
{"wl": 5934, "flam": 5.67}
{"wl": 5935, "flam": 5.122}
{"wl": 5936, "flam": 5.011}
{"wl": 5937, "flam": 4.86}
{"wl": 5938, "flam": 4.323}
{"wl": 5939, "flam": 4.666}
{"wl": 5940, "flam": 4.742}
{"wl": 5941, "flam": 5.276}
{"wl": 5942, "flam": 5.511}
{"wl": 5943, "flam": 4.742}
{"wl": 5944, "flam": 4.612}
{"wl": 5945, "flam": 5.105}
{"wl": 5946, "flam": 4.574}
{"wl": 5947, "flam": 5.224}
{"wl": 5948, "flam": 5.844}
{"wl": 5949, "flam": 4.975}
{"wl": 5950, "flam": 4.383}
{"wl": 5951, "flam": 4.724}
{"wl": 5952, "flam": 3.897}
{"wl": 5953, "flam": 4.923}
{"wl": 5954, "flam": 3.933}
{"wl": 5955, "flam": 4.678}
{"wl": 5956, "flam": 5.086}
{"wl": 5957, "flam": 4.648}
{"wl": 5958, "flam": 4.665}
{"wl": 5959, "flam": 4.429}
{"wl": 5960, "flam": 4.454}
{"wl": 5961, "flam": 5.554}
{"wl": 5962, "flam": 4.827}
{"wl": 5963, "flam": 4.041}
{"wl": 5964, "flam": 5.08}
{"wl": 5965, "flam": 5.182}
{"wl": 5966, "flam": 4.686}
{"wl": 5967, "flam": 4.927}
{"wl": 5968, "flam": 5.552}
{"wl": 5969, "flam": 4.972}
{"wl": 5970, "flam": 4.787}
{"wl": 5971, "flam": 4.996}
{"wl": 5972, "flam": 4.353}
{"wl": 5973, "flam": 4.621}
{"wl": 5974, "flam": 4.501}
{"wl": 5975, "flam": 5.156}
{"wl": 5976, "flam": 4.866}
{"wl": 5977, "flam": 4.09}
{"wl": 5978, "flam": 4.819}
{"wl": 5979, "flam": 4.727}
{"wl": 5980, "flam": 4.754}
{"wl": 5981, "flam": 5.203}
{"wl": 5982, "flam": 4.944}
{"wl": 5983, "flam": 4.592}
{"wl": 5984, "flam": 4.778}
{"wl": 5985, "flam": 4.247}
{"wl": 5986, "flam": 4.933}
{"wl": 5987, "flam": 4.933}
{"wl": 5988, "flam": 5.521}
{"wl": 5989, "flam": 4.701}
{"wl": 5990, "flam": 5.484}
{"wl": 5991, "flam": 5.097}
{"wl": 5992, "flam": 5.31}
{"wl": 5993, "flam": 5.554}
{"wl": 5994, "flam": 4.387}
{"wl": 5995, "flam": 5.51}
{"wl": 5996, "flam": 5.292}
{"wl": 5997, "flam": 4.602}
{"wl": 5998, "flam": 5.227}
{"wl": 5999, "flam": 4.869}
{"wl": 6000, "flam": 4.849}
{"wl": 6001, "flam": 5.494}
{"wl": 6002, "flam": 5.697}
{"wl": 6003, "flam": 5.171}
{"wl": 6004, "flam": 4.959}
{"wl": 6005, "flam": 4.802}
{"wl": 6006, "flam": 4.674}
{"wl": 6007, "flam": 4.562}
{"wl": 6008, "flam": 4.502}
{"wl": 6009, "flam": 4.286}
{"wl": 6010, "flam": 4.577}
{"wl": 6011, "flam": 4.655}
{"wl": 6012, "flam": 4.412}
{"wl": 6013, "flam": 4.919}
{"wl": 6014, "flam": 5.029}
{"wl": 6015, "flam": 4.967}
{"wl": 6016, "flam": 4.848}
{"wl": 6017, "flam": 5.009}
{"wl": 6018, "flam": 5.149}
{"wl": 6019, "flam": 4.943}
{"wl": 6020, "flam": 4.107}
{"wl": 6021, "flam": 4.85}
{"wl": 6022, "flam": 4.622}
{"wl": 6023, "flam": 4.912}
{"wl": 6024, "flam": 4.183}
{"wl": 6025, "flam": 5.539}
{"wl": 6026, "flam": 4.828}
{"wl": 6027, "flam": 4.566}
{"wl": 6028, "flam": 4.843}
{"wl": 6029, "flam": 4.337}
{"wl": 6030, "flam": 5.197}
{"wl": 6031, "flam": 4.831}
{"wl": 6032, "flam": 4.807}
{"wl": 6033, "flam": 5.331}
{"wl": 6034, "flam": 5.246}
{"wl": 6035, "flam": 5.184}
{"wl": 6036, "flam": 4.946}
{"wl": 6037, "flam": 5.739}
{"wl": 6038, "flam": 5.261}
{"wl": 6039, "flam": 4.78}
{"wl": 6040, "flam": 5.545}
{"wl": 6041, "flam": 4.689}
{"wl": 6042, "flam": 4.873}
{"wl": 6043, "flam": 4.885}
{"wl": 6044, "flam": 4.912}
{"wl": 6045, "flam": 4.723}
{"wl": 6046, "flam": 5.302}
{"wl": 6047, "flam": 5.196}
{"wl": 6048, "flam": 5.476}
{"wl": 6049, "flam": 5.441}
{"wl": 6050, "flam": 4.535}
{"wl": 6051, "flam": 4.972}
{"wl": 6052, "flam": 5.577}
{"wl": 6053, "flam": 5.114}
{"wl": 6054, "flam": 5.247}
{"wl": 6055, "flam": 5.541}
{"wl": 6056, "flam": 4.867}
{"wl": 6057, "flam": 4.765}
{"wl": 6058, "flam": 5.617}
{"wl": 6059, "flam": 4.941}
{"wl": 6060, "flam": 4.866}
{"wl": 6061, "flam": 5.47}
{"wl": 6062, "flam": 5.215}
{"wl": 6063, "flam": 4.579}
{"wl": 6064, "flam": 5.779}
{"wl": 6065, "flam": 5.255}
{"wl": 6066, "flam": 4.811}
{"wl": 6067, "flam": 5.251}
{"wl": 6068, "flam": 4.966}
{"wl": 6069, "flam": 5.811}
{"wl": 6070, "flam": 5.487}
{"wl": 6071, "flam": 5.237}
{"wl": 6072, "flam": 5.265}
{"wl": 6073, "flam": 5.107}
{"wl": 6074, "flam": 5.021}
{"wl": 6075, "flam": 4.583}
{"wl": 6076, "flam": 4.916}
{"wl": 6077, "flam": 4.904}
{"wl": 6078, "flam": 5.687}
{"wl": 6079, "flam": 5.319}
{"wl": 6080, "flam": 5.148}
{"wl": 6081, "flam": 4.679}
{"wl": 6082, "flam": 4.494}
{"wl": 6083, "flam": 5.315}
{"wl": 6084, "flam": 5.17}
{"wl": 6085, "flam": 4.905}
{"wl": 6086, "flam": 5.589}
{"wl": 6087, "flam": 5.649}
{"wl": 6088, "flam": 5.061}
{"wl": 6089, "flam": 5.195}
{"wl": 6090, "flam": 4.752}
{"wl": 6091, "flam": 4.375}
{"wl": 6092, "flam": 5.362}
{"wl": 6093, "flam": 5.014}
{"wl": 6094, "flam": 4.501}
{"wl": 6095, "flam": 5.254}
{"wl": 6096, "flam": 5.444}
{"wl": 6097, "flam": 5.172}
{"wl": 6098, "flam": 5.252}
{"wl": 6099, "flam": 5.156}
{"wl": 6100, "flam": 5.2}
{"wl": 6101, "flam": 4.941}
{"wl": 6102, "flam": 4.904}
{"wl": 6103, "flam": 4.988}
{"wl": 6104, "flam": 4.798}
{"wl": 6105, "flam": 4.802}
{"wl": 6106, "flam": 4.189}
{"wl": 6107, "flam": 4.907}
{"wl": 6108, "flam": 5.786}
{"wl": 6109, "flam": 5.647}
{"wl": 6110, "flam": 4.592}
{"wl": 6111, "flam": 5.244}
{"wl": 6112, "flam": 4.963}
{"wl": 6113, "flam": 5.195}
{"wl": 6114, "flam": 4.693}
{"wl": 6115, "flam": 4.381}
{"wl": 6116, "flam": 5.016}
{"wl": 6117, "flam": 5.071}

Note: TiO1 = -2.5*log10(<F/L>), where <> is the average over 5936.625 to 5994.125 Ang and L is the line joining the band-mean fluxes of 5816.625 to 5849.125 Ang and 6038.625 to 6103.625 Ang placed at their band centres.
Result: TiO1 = 0.05 mag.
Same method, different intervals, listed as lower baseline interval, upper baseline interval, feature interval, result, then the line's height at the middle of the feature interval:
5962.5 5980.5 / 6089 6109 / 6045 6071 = -0.06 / 4.94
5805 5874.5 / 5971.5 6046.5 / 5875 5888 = 0.08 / 4.92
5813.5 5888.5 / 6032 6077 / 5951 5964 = 0.09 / 5.01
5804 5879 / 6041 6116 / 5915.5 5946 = 0.01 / 4.99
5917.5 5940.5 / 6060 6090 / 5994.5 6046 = 0.04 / 5.1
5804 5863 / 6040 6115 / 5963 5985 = 0.05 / 5.03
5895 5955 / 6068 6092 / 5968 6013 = 0.01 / 4.92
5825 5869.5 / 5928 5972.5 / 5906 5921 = 0.03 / 4.92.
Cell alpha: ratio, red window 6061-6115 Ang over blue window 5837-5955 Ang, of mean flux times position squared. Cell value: 1.1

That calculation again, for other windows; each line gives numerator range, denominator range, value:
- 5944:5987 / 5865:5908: 1.11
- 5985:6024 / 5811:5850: 1.04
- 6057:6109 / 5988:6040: 1.06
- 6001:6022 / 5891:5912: 1.16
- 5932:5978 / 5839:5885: 1.02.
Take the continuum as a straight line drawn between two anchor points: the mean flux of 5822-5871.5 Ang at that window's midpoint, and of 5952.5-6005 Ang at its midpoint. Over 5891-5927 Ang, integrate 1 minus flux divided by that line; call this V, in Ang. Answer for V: 3.0 Ang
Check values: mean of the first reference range 4.99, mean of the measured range 4.53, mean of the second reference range 4.9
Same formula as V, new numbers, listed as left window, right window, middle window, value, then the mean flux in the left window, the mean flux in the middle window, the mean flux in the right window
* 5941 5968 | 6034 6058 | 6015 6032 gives 0.8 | 4.82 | 4.8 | 5.13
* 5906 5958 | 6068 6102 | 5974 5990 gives 0.4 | 4.88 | 4.83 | 5.11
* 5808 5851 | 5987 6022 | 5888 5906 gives 3.5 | 4.97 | 4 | 4.94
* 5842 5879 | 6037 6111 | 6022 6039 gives 0.3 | 4.89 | 4.97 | 5.1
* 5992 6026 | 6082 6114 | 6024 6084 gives -1.4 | 4.89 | 5.09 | 5.06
